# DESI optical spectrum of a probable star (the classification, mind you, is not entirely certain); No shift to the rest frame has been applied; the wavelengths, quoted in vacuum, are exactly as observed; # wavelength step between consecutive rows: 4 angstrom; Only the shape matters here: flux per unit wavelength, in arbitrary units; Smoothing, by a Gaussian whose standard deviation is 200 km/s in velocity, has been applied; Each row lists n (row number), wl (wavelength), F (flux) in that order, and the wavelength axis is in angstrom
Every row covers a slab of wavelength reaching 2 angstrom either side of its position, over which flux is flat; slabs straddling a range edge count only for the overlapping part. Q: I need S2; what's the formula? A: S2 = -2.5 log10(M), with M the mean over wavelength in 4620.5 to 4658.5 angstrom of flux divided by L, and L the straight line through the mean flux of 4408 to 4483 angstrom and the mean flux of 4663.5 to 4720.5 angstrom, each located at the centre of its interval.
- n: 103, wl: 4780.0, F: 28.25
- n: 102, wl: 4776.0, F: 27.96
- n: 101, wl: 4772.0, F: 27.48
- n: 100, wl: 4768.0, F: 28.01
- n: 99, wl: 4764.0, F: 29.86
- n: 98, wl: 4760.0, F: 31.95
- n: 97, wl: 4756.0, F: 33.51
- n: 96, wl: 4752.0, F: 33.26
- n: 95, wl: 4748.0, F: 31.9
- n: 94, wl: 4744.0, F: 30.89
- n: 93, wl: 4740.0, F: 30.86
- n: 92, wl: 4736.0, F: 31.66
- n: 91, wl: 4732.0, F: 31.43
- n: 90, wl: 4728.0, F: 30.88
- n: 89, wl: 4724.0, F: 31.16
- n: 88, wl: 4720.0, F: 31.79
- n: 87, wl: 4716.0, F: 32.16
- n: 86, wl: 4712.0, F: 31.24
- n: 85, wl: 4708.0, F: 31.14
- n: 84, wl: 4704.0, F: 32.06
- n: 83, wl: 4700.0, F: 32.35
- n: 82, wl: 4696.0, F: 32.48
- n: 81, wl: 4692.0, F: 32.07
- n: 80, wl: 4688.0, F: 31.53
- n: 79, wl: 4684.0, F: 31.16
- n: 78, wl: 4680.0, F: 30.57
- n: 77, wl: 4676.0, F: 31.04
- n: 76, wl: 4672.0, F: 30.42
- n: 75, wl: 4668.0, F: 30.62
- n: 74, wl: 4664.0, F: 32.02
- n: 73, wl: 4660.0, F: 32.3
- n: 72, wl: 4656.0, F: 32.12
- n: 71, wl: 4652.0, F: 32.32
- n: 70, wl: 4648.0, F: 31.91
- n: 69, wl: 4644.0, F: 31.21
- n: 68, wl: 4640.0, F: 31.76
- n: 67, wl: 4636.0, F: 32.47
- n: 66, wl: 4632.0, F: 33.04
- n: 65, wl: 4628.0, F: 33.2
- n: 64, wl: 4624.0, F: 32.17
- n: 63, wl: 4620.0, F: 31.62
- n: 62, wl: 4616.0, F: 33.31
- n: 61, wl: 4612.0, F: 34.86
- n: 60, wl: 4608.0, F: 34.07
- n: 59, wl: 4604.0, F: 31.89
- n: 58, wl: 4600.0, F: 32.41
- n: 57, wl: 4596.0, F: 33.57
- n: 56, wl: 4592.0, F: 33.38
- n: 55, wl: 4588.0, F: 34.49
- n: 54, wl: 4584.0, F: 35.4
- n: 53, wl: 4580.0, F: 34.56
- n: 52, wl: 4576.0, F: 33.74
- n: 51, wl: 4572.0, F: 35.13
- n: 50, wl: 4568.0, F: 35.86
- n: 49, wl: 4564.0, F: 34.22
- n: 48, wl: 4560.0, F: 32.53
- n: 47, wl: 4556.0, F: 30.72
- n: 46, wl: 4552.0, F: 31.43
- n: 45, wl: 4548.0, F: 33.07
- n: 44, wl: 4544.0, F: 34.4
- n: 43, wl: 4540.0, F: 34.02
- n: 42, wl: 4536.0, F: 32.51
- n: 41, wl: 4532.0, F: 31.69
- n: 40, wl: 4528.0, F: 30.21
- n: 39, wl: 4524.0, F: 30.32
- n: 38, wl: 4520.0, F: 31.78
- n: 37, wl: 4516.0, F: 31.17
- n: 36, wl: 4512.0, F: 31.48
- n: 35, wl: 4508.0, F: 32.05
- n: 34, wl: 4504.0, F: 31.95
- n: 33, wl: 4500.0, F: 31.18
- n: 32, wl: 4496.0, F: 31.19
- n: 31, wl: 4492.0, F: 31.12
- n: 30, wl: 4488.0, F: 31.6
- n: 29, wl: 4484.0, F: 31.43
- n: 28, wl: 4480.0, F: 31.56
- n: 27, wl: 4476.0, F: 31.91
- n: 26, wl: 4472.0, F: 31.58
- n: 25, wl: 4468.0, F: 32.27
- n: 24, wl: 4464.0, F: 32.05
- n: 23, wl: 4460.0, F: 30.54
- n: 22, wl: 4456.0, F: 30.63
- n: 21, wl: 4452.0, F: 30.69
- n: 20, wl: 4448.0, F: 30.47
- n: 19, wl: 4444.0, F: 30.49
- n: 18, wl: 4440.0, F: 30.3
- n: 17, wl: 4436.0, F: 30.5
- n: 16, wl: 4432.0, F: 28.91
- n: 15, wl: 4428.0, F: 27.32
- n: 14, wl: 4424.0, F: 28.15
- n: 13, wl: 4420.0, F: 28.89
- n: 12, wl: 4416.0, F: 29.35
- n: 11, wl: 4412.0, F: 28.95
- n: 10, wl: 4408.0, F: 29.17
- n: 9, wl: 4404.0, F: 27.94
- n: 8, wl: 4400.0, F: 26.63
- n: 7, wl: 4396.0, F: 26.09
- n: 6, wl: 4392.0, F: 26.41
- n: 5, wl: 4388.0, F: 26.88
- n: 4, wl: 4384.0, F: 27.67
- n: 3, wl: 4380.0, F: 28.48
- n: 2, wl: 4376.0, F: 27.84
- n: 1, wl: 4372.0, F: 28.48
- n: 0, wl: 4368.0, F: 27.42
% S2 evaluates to -0.034 mag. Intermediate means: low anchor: 30.2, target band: 32.2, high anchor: 31.5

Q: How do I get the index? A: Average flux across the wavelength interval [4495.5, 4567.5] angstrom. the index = 32.1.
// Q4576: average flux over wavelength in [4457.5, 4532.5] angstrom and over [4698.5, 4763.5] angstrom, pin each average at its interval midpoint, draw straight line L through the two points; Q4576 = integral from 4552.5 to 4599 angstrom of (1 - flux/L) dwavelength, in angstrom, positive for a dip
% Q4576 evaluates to -3.4 angstrom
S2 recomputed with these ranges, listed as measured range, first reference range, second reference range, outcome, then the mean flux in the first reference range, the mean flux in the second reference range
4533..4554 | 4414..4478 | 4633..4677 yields -0.07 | 30.3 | 31.7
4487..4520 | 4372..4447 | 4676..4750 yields -0.08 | 28.4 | 31.5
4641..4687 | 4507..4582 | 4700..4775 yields 0.01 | 32.7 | 31.2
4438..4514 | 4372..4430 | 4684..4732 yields -0.09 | 27.9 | 31.7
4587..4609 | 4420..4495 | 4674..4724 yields -0.07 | 30.6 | 31.6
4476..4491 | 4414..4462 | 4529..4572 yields -0.02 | 29.7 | 33.1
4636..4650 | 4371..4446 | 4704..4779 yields -0.06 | 28.3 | 30.9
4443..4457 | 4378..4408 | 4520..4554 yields -0.05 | 27.3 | 32.2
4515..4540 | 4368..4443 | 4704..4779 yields -0.08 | 28.2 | 30.9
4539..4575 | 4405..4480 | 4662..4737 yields -0.09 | 30.1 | 31.5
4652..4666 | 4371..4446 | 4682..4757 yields -0.04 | 28.3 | 31.7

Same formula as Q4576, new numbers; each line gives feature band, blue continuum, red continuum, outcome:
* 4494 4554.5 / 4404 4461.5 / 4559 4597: 1.27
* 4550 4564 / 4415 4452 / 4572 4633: 0.21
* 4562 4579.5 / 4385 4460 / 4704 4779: -2.89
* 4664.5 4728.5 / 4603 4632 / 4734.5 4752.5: 1.37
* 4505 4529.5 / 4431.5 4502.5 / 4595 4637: 0.38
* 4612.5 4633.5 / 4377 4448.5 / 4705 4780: -1.97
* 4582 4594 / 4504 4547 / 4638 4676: -0.99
